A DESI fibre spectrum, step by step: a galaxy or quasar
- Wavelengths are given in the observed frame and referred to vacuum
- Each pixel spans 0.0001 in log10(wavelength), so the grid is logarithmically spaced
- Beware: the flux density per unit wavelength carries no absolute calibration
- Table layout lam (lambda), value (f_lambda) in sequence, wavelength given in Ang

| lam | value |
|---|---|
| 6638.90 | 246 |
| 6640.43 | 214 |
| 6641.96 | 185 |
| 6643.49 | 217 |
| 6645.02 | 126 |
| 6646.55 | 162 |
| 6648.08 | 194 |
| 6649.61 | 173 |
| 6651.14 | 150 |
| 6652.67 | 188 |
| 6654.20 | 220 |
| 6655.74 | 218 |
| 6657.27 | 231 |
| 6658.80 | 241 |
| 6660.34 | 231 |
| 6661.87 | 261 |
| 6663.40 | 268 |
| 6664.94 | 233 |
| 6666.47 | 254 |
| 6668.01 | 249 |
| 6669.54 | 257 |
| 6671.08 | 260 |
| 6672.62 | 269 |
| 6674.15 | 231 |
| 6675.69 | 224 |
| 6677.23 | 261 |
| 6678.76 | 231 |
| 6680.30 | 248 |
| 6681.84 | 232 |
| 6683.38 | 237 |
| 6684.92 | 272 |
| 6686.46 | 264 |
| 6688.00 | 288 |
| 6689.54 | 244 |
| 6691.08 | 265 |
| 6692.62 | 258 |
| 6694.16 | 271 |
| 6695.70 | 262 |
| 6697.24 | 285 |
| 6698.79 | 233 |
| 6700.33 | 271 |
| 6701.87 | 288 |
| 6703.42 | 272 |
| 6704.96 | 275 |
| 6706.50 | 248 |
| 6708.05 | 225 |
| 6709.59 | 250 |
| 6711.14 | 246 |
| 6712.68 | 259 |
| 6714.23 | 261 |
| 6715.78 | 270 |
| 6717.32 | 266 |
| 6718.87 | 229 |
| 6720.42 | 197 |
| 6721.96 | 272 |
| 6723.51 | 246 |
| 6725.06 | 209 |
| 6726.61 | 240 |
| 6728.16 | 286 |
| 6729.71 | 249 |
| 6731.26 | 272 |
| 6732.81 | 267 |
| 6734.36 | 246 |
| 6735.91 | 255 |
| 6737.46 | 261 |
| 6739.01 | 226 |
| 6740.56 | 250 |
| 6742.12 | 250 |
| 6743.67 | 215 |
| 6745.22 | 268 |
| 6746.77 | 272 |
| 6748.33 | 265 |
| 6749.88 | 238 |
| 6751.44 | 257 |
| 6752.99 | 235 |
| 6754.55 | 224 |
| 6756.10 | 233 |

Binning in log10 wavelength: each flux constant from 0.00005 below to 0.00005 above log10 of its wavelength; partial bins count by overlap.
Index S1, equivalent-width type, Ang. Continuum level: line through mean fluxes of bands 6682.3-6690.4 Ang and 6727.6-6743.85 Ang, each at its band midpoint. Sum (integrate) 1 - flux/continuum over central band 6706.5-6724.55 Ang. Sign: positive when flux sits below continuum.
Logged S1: 0.6 Ang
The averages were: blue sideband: 260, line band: 247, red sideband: 253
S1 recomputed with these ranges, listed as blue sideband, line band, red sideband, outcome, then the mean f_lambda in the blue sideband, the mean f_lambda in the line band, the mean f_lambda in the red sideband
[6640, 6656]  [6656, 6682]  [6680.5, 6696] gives -2.72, 184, 246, 259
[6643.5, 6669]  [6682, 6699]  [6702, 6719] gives -1.48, 213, 262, 257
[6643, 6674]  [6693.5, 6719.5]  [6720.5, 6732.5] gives -1.93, 220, 260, 251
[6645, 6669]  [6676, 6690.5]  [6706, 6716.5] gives -1.21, 216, 252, 251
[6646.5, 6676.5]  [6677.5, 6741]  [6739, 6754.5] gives -4.23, 227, 254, 247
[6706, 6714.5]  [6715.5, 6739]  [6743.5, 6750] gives 0.17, 247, 250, 257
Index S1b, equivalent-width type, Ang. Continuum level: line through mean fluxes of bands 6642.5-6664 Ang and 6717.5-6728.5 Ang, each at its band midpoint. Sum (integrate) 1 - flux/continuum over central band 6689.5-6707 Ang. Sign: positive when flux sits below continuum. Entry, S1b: -2.9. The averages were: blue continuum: 205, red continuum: 239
